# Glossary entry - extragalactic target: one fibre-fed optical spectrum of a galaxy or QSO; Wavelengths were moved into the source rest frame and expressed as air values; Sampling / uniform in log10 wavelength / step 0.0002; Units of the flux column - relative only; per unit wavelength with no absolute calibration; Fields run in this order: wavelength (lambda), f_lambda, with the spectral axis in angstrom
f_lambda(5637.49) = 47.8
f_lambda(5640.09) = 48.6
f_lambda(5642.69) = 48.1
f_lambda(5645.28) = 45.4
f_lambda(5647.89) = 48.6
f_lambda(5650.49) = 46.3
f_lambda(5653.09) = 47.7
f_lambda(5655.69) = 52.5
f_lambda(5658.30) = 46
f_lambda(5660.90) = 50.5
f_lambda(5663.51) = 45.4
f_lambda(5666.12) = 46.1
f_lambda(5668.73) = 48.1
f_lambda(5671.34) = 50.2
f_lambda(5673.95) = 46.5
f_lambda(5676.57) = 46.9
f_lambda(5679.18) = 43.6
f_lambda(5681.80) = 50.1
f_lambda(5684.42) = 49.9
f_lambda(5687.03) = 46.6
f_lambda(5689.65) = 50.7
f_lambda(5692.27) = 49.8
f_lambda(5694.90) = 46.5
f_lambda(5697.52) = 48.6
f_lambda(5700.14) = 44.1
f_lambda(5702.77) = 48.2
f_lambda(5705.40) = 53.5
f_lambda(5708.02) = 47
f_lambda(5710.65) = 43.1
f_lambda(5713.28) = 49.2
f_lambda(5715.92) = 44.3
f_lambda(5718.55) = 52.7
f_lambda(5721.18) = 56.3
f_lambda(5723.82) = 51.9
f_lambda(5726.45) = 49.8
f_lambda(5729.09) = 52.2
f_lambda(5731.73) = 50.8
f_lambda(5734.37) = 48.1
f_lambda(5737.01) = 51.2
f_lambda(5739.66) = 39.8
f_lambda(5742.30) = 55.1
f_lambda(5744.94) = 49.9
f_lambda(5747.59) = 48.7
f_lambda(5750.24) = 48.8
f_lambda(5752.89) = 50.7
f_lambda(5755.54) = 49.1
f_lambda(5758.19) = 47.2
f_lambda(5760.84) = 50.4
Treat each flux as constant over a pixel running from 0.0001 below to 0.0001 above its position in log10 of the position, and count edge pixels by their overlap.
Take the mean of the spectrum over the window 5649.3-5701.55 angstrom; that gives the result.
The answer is 47.8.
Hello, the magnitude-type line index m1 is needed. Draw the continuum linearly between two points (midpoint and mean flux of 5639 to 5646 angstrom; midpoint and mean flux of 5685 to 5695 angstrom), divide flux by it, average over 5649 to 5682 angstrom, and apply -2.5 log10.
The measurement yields 0.01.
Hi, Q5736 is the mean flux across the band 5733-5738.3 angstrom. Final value 49.7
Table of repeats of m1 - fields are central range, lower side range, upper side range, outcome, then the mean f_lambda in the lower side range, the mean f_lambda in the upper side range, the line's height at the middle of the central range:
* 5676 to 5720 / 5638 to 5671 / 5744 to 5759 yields 0.01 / 47.8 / 49.1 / 48.4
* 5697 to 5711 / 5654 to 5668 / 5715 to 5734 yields 0.06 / 48.1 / 51.1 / 50.2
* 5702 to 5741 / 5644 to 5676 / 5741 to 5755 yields 0.01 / 47.7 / 50.5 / 49.7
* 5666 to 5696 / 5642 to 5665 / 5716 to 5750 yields 0.02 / 47.8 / 50.3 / 48.7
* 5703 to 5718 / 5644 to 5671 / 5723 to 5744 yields 0.03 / 47.7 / 49.8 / 49.2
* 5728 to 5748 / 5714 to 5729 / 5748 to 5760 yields 0.01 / 51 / 49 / 50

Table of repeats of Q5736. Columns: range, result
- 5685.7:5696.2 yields 48.4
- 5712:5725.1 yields 50.9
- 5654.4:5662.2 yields 49.7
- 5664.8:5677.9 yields 47.6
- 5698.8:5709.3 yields 48.2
